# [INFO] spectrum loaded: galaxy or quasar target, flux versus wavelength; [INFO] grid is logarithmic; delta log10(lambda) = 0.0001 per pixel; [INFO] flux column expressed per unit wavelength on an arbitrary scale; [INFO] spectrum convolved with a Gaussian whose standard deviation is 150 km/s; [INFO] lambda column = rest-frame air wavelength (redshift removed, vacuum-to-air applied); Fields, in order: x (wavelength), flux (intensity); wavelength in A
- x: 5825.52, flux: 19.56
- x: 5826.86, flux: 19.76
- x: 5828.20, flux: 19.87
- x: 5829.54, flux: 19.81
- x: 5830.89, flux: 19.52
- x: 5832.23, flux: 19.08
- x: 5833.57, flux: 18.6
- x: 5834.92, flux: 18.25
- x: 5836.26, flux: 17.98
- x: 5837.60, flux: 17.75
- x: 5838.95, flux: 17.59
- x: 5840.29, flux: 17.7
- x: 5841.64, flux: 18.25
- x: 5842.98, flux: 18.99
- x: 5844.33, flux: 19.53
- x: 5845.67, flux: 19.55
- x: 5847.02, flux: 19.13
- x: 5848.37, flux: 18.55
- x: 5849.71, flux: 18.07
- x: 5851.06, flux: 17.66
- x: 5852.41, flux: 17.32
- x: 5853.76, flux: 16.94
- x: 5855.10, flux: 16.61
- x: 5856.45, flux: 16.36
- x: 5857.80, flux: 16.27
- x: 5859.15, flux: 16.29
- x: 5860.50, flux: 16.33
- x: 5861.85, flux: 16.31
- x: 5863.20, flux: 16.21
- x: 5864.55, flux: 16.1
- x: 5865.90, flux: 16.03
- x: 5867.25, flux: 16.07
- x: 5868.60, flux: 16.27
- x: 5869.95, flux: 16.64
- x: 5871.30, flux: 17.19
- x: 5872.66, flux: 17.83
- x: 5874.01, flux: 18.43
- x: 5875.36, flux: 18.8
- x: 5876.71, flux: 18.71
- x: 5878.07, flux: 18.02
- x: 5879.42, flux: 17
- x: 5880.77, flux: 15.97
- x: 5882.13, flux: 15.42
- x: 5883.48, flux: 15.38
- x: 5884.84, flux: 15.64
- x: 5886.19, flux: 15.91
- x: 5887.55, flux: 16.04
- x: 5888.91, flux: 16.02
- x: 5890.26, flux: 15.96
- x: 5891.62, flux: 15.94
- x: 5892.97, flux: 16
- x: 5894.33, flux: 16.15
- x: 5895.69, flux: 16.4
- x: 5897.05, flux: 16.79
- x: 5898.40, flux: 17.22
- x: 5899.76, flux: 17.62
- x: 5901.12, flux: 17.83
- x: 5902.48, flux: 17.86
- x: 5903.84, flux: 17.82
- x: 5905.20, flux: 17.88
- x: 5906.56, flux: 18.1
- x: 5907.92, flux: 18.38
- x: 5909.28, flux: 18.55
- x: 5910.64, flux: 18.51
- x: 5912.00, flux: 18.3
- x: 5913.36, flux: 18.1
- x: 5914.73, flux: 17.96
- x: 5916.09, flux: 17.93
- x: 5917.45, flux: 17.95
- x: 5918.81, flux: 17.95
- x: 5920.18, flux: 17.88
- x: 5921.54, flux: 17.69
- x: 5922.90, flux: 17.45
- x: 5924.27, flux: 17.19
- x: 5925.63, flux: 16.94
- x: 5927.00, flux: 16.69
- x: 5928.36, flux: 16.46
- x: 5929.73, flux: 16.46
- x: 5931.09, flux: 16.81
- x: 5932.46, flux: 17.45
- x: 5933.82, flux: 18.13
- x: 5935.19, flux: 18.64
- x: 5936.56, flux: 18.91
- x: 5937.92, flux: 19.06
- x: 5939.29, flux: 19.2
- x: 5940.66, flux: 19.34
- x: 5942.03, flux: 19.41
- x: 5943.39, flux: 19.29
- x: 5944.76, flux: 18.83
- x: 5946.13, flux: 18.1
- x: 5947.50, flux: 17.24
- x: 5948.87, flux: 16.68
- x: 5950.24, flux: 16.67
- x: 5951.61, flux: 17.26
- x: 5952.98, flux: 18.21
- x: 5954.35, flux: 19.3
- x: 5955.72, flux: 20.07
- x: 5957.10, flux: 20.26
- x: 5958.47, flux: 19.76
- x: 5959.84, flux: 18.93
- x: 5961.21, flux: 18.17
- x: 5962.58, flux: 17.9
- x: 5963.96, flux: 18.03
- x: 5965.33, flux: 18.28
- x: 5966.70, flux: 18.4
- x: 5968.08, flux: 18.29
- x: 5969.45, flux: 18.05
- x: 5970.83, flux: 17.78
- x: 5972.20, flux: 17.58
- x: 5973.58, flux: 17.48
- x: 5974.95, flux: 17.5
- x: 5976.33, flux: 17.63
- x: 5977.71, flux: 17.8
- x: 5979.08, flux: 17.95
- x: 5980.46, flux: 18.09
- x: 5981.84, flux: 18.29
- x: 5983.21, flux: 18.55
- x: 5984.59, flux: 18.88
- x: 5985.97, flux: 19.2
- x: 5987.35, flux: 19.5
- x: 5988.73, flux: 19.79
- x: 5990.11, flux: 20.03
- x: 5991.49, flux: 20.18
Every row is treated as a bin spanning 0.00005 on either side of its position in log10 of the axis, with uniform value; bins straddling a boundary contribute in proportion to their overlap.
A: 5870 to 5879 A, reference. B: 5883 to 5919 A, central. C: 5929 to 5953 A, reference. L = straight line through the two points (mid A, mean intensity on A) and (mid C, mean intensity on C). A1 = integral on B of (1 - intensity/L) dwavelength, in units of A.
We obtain 1.7 A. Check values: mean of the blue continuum 18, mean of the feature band 17.2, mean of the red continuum 18.1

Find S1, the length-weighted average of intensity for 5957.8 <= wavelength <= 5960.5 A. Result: 19.4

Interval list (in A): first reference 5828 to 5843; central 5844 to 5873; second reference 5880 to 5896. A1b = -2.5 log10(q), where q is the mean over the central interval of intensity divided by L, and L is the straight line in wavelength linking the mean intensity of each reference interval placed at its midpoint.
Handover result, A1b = 0.02 mag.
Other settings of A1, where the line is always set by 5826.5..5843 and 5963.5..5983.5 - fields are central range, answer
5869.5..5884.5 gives 1.03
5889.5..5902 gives 1.15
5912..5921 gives 0.14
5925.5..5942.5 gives 0.18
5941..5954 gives 0.05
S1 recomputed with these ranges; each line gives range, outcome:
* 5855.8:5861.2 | 16.3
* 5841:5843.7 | 18.6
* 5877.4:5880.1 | 17.6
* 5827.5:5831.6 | 19.7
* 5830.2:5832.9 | 19.3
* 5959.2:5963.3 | 18.3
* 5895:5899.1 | 16.8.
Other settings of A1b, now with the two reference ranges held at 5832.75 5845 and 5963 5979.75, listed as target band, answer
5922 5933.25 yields 0.07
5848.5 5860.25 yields 0.08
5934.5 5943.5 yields -0.07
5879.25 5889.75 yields 0.15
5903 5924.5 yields 0.01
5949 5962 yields -0.04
